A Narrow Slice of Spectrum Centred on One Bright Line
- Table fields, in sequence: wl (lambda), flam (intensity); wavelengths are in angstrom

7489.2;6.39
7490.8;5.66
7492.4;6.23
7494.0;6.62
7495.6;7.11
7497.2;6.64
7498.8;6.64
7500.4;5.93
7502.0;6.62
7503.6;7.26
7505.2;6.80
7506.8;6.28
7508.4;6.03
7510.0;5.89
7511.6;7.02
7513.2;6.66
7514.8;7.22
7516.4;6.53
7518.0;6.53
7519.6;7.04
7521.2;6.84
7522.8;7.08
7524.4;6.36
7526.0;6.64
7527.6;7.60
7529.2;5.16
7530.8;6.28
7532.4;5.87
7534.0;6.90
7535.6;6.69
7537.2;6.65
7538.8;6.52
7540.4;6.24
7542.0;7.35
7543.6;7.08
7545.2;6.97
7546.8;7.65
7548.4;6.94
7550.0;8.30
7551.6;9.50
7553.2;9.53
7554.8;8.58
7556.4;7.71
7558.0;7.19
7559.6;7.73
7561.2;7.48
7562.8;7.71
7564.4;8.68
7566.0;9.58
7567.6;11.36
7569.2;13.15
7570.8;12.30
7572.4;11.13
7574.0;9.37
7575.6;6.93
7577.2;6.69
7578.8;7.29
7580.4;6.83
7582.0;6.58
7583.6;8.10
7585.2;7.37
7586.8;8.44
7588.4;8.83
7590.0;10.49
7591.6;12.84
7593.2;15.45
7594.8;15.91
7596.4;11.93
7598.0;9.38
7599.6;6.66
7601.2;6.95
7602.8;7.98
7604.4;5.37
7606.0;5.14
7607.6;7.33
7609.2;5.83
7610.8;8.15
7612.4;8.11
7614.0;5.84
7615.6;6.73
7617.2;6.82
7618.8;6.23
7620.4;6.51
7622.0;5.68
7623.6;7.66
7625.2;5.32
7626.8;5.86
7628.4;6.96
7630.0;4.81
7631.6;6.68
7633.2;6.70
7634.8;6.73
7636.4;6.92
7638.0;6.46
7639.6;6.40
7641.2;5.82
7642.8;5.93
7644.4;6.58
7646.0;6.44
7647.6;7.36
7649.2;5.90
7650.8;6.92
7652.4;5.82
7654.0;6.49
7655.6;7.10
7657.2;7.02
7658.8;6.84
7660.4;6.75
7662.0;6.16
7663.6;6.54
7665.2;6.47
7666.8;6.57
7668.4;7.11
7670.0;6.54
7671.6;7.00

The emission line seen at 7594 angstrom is [N II] 6583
